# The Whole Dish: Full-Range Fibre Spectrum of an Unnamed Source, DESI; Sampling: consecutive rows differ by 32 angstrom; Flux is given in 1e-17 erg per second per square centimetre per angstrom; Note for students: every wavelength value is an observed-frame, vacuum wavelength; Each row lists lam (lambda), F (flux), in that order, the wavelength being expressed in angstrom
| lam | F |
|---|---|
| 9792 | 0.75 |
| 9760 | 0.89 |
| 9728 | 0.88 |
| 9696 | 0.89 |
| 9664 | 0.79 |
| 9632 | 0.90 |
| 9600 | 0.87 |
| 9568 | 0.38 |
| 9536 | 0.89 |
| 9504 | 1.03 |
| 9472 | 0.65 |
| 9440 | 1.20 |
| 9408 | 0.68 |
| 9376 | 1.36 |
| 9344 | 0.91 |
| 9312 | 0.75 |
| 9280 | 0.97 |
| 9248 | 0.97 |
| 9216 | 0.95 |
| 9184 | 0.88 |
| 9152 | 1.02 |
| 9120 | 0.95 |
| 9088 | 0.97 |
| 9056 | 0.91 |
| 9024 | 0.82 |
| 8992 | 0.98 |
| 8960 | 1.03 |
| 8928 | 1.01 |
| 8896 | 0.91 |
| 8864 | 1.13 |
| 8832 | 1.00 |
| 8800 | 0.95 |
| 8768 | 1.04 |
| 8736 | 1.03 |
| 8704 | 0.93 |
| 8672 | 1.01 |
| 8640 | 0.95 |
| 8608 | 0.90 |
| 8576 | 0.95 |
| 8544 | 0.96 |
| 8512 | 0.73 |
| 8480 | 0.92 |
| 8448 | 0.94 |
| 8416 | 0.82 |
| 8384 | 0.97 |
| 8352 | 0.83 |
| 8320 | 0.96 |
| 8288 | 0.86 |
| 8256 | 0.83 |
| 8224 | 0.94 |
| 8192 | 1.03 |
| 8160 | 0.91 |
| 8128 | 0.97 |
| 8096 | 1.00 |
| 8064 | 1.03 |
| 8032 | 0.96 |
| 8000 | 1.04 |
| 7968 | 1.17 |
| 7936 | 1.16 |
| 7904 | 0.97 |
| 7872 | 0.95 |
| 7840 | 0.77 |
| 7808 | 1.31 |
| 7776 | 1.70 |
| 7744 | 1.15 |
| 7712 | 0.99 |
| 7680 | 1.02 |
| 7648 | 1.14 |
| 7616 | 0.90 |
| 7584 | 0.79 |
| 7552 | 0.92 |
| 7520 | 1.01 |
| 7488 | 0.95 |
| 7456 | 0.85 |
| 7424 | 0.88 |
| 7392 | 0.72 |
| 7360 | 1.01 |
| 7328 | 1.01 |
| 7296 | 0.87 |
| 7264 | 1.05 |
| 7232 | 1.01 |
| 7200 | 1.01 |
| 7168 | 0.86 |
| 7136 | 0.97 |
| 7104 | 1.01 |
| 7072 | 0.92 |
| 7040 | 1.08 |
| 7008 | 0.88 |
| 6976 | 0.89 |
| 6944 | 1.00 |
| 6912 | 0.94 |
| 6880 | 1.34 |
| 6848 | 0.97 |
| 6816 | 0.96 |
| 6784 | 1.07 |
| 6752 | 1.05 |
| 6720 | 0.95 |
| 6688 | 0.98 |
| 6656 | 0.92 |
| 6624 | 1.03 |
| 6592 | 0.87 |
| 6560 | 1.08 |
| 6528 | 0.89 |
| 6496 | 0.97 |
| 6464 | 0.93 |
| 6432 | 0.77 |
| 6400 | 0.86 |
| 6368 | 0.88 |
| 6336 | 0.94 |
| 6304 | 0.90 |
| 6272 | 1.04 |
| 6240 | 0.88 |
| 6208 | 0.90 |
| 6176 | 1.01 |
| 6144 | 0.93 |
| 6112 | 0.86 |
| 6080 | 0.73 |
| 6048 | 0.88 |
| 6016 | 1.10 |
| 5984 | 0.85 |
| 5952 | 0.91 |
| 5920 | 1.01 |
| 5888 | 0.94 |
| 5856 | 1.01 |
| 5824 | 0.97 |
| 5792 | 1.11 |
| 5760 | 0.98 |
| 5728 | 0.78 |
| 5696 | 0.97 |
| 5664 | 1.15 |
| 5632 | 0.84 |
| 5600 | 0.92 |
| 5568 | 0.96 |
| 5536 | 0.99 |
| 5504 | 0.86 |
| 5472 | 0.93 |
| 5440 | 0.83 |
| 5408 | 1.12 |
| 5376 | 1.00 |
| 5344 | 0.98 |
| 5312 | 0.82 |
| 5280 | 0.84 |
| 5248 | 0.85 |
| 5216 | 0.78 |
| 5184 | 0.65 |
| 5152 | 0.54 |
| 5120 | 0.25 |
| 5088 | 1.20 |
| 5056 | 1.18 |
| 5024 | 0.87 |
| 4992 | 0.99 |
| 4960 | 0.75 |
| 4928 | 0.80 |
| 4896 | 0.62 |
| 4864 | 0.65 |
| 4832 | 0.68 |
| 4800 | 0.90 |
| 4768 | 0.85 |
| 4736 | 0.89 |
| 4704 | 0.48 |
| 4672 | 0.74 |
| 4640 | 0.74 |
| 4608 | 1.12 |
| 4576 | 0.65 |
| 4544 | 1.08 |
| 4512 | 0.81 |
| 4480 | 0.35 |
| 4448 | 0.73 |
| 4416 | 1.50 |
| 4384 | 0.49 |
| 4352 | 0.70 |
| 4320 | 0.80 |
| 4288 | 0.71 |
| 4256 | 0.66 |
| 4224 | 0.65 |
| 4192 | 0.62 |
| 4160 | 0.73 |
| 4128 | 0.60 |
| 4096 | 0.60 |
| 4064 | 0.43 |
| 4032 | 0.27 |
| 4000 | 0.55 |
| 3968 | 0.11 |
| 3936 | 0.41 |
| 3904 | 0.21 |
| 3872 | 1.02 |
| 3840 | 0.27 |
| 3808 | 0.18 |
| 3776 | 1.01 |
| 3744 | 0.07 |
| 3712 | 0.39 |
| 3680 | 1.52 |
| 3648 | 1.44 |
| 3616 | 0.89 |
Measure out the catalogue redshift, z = 0.184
